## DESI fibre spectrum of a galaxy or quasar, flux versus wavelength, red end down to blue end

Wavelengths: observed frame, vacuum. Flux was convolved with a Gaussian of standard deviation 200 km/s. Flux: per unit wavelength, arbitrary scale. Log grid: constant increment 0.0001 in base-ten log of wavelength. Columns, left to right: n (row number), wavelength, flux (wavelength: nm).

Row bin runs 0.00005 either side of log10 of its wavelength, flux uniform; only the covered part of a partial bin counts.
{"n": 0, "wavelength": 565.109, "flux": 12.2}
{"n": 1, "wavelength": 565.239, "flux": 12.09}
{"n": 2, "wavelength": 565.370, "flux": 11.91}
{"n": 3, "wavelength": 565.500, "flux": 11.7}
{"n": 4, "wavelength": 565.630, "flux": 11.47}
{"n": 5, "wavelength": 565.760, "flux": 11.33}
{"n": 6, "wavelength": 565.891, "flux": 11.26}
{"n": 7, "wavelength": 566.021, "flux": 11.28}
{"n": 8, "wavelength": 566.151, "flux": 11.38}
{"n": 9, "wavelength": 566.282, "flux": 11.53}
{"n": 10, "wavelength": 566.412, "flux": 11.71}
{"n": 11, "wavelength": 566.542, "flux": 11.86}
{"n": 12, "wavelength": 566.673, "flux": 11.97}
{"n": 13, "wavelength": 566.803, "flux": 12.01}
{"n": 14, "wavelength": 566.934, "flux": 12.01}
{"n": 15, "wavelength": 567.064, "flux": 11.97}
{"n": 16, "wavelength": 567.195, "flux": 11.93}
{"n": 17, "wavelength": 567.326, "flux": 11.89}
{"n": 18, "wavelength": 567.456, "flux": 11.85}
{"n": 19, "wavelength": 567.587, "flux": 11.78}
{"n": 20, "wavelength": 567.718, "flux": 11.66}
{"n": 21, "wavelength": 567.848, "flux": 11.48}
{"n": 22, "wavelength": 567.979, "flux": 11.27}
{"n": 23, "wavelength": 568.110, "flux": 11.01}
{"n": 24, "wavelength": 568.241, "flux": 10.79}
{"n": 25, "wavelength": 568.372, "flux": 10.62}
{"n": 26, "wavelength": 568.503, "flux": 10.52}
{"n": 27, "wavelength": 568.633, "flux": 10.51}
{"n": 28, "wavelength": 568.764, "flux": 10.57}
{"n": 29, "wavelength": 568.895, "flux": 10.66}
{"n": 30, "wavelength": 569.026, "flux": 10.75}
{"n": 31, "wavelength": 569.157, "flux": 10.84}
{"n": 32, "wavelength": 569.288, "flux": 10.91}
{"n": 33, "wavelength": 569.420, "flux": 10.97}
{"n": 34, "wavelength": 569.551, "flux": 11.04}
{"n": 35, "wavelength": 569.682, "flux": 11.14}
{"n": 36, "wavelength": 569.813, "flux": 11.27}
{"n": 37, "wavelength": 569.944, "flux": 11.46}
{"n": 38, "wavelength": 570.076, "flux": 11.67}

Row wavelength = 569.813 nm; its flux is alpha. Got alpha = 11.27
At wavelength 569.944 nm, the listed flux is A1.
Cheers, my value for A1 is 11.46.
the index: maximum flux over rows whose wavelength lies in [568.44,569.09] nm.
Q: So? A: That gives 10.75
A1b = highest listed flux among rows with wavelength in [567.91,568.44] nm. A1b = 11.27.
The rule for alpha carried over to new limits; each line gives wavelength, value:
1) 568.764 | 10.57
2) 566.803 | 12.01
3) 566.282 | 11.53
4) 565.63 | 11.47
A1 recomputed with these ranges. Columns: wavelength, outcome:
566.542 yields 11.86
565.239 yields 12.09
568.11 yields 11.01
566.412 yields 11.71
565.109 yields 12.2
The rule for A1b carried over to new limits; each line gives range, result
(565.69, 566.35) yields 11.53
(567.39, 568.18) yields 11.85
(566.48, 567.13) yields 12.01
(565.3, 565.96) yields 11.91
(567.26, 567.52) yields 11.89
